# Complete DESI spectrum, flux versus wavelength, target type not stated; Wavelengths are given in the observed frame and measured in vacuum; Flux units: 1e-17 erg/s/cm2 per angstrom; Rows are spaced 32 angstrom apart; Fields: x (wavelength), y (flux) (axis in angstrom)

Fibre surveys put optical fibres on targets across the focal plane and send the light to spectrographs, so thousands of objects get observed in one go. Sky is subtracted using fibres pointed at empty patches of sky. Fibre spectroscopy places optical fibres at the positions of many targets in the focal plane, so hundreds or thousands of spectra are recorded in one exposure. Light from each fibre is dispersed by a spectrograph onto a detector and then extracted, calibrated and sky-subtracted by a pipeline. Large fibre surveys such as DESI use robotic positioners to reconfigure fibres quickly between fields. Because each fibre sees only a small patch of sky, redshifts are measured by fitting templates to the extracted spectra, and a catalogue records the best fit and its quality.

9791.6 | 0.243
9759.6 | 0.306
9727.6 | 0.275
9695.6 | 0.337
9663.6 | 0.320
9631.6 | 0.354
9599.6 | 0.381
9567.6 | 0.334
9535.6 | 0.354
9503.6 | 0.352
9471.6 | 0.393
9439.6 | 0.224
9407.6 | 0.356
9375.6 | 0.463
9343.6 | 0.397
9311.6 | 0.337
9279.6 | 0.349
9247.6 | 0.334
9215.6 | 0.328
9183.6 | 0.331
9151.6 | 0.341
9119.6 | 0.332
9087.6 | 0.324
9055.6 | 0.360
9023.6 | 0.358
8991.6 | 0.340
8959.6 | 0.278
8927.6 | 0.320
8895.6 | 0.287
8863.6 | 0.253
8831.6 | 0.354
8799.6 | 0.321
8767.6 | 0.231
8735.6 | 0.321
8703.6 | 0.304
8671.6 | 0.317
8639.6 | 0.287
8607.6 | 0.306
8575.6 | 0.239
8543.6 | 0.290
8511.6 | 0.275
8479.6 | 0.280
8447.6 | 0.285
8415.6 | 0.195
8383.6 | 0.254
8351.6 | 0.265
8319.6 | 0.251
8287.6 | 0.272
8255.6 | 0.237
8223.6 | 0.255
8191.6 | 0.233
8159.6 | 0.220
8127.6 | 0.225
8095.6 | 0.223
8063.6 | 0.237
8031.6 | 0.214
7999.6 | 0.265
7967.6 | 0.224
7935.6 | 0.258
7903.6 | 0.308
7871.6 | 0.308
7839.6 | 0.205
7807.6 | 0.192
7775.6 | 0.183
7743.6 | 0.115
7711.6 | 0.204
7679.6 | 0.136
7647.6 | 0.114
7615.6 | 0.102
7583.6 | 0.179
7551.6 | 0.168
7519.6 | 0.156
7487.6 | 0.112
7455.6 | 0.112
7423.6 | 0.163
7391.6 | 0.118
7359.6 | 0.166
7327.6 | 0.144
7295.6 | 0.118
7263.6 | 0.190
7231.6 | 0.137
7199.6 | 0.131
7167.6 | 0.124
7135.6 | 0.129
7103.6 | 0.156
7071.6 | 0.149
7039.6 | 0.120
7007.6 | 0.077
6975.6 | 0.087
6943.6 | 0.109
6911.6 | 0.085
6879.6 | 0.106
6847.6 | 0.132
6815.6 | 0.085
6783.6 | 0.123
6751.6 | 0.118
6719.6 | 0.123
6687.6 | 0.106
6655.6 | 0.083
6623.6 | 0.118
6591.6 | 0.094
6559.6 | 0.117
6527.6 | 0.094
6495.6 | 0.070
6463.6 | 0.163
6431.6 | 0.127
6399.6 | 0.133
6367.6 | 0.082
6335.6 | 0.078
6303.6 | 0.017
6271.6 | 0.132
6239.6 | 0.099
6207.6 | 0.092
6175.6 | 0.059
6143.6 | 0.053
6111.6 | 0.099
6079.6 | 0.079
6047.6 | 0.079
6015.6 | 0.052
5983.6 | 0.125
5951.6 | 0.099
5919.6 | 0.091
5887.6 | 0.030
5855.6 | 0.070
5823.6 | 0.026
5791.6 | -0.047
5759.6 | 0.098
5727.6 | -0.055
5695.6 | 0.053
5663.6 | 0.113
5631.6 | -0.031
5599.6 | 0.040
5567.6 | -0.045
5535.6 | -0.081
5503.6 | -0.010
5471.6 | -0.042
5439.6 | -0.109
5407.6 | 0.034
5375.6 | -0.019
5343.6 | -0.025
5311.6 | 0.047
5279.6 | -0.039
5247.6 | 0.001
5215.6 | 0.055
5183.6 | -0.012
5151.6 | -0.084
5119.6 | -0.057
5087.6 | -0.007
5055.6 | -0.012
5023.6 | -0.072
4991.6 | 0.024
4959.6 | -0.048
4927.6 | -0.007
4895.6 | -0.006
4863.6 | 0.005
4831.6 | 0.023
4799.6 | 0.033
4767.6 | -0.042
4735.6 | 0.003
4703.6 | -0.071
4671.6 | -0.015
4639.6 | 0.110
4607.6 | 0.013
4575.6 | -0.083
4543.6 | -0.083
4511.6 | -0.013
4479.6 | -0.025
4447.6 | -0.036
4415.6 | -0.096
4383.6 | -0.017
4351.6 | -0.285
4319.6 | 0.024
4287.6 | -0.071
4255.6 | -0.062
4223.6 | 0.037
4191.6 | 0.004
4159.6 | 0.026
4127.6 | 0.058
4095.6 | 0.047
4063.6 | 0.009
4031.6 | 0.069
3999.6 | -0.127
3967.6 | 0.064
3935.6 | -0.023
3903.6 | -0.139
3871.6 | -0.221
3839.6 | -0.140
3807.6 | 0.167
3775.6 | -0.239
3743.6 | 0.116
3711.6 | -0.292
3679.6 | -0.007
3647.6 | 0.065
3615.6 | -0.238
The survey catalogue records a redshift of 0.952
